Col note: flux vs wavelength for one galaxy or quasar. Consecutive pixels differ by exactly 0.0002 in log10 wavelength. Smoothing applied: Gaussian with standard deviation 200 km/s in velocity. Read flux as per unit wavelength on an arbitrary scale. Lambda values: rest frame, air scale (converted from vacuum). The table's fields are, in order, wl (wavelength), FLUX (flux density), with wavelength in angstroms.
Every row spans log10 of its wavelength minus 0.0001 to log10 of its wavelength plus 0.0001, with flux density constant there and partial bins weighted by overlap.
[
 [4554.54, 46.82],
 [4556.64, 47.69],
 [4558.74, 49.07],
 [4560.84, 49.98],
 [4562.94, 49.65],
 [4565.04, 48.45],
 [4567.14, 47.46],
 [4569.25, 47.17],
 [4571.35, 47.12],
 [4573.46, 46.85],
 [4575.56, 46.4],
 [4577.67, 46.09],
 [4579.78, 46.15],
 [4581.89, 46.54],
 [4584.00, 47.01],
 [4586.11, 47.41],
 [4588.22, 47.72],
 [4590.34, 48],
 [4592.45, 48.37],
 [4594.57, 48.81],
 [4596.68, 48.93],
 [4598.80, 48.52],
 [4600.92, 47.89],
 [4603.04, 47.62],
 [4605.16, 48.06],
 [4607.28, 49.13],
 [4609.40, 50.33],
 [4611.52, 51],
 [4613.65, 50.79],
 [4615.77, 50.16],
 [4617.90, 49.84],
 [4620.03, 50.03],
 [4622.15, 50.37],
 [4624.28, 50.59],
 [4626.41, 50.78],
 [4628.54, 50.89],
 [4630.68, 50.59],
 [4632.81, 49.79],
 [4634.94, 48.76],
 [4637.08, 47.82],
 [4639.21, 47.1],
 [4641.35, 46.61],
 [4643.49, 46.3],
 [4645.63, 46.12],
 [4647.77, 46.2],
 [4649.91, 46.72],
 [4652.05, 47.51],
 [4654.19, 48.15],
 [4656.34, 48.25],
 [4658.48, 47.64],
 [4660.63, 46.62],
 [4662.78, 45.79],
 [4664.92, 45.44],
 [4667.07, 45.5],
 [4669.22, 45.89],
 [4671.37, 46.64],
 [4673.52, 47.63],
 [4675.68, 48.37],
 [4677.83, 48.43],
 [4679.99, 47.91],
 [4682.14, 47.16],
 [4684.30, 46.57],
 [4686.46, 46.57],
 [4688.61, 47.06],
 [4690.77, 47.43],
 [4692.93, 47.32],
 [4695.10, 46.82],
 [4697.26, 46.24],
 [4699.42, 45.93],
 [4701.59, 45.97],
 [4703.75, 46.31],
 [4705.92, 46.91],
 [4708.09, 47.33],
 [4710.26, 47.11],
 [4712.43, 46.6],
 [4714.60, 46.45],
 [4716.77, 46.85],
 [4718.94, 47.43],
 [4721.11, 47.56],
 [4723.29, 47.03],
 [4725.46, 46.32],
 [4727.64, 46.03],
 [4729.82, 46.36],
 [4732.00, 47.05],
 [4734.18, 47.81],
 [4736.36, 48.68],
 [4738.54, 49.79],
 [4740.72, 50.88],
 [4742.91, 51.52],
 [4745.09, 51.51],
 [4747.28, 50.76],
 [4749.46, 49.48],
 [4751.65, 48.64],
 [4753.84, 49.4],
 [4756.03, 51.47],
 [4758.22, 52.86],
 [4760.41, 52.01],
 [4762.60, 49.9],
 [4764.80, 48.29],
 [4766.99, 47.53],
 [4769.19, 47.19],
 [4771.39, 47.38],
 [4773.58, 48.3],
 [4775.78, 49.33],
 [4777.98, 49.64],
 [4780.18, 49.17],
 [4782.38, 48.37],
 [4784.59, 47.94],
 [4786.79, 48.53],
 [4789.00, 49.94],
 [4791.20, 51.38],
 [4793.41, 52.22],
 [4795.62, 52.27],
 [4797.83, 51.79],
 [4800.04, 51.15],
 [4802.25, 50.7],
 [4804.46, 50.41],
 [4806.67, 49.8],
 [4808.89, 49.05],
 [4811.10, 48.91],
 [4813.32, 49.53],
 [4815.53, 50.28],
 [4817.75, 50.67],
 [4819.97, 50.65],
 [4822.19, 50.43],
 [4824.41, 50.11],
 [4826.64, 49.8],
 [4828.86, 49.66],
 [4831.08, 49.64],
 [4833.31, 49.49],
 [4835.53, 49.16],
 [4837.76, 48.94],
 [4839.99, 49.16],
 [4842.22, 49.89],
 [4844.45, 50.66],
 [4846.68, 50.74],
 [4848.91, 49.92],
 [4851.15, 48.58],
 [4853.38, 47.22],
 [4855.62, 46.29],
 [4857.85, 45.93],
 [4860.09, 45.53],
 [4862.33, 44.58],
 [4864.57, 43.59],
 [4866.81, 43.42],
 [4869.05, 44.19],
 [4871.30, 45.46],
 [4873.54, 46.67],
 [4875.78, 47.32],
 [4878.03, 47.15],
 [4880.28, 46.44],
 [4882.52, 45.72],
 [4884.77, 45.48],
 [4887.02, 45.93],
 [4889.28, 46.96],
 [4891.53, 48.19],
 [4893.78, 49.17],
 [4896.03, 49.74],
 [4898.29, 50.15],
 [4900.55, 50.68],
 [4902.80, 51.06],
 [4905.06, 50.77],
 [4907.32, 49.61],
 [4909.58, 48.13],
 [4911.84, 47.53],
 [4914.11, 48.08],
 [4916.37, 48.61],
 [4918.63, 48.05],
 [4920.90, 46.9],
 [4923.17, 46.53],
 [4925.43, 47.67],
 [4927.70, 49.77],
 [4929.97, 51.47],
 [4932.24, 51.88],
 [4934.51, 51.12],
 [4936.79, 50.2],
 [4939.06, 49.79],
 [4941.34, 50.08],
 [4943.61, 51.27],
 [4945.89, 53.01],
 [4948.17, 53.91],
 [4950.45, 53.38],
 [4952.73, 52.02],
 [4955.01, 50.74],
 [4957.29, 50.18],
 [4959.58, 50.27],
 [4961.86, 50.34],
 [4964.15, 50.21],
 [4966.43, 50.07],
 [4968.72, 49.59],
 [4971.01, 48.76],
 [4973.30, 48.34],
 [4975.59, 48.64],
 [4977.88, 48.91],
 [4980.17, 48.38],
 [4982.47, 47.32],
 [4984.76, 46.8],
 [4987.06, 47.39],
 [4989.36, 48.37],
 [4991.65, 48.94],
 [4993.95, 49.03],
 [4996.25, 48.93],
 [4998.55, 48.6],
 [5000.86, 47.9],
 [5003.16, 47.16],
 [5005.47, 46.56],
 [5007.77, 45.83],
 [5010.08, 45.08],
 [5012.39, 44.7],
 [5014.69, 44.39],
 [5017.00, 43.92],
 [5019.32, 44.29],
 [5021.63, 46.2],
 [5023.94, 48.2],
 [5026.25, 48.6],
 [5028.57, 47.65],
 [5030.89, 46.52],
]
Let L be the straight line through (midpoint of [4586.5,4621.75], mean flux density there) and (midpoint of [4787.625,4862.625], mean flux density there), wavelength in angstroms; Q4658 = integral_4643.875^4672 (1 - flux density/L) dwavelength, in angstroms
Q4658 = 1.5 angstroms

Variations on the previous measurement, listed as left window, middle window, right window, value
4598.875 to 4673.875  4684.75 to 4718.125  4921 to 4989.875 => 1.27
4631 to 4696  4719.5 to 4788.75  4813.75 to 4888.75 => -2.09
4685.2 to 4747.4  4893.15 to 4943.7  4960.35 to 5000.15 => -1.04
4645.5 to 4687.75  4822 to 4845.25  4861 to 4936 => -1.02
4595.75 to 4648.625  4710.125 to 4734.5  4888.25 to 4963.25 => 1.21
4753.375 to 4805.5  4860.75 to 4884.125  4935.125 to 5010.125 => 1.96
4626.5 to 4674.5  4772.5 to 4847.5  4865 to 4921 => -3.74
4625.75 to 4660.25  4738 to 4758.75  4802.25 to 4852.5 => -0.66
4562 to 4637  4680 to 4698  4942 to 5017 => 0.64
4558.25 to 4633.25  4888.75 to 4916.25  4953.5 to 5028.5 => -0.64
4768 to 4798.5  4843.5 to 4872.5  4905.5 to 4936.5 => 1.53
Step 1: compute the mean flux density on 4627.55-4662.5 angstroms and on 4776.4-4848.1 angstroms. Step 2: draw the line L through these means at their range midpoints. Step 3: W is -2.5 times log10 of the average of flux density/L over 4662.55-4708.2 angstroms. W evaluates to 0.03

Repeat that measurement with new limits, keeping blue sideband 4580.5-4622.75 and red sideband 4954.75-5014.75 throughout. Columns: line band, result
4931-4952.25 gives -0.07 mag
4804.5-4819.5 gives -0.03 mag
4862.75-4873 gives 0.10 mag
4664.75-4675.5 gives 0.05 mag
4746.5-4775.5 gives -0.02 mag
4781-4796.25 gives -0.03 mag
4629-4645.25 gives 0.01 mag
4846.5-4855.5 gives 0.00 mag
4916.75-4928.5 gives 0.01 mag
